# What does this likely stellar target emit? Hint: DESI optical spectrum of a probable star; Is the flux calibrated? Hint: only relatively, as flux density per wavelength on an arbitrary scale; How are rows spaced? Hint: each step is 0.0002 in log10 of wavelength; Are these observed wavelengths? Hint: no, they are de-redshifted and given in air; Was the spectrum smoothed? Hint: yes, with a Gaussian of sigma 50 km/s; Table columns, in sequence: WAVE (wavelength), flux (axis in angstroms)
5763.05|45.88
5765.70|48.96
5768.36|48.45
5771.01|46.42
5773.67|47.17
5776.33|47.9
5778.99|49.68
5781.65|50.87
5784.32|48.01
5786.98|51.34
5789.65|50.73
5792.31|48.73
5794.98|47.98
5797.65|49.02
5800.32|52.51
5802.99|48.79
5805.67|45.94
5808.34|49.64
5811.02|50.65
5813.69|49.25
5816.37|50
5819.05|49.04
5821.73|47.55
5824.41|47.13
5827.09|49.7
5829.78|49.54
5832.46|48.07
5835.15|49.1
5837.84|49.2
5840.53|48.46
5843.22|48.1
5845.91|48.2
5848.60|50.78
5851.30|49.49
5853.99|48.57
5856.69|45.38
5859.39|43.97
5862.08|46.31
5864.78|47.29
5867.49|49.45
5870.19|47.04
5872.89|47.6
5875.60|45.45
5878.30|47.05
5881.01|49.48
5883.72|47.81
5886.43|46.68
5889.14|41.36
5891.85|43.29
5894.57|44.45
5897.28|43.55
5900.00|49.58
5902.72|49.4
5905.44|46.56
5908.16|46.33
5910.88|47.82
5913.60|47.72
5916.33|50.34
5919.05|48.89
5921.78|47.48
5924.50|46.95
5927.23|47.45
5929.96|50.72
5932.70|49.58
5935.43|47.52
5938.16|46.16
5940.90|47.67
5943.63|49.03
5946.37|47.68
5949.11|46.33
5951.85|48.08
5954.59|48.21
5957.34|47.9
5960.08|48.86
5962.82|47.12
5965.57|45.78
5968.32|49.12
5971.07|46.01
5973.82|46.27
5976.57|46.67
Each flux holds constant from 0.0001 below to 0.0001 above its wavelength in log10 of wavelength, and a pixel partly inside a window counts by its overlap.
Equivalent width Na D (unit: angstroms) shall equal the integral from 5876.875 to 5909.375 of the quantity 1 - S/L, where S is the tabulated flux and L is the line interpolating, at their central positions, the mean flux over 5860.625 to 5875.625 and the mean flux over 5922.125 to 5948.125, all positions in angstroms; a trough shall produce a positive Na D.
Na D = 0.9 angstroms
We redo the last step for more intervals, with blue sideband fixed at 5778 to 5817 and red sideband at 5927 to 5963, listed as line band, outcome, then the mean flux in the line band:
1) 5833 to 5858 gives 0.25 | 48.6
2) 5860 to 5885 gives 0.72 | 47.4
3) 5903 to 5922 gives 0.16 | 48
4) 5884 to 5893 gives 0.81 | 44.3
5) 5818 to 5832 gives 0.20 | 48.6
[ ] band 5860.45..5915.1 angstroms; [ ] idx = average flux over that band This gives 46.7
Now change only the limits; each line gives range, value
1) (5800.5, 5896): 47.8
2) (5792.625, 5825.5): 49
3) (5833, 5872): 47.9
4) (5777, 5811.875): 49.5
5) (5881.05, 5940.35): 47.2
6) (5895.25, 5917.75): 47.6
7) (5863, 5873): 47.8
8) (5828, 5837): 48.9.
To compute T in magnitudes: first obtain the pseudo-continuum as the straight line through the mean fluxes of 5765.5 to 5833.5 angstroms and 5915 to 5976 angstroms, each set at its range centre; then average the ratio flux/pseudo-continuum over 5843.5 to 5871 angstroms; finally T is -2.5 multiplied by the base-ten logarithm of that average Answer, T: 0.02 mag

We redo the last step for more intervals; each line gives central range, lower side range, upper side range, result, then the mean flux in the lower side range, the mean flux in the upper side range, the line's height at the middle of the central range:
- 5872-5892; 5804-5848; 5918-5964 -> 0.05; 48.8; 48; 48.4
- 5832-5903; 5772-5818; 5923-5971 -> 0.03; 49.3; 47.8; 48.6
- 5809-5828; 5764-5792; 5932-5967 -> -0.01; 48.9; 47.7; 48.6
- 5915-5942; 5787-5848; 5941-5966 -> -0.01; 49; 47.7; 48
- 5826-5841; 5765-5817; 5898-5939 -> -0.01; 49.1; 48.1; 48.8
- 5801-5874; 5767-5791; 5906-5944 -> 0.01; 49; 48.1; 48.6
